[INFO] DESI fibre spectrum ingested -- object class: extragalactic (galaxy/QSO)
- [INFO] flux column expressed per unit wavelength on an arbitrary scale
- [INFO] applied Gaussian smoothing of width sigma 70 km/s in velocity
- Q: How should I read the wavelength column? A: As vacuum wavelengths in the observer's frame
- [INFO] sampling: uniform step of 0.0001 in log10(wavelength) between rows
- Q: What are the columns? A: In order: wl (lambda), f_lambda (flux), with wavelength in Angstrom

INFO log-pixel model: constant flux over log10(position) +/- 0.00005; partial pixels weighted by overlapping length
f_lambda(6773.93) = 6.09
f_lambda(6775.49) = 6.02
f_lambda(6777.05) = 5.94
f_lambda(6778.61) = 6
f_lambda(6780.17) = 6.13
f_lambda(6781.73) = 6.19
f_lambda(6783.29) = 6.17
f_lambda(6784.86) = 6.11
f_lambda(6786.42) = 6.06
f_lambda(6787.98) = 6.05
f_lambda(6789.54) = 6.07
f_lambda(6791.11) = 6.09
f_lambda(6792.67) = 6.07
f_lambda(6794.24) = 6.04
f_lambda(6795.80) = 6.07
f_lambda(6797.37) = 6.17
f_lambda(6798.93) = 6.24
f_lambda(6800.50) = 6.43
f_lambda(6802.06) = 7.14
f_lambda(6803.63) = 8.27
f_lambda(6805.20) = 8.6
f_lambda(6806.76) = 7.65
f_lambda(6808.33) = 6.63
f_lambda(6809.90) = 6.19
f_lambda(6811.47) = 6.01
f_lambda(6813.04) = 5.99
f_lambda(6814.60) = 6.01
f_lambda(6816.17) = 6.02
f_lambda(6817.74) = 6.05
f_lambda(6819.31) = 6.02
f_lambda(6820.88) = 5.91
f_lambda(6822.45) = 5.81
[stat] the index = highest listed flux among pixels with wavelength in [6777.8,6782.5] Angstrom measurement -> 6.19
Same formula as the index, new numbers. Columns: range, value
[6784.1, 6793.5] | 6.11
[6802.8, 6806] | 8.6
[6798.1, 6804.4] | 8.27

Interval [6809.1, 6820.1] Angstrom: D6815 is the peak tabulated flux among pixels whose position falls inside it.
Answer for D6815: 6.19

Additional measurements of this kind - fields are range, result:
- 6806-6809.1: 7.65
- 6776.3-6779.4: 6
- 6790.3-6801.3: 6.43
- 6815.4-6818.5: 6.05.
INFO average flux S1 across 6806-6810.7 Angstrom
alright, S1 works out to 6.81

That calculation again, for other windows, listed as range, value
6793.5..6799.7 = 6.14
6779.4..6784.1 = 6.16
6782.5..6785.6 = 6.13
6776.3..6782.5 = 6.07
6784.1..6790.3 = 6.08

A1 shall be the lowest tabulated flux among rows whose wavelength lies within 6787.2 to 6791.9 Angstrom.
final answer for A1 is 6.05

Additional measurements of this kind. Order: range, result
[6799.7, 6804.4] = 6.43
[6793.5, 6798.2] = 6.04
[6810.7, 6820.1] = 5.99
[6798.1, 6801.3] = 6.24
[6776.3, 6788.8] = 5.94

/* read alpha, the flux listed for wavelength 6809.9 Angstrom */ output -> 6.19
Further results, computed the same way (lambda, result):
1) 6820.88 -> 5.91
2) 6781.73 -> 6.19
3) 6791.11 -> 6.09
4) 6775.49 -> 6.02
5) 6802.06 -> 7.14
